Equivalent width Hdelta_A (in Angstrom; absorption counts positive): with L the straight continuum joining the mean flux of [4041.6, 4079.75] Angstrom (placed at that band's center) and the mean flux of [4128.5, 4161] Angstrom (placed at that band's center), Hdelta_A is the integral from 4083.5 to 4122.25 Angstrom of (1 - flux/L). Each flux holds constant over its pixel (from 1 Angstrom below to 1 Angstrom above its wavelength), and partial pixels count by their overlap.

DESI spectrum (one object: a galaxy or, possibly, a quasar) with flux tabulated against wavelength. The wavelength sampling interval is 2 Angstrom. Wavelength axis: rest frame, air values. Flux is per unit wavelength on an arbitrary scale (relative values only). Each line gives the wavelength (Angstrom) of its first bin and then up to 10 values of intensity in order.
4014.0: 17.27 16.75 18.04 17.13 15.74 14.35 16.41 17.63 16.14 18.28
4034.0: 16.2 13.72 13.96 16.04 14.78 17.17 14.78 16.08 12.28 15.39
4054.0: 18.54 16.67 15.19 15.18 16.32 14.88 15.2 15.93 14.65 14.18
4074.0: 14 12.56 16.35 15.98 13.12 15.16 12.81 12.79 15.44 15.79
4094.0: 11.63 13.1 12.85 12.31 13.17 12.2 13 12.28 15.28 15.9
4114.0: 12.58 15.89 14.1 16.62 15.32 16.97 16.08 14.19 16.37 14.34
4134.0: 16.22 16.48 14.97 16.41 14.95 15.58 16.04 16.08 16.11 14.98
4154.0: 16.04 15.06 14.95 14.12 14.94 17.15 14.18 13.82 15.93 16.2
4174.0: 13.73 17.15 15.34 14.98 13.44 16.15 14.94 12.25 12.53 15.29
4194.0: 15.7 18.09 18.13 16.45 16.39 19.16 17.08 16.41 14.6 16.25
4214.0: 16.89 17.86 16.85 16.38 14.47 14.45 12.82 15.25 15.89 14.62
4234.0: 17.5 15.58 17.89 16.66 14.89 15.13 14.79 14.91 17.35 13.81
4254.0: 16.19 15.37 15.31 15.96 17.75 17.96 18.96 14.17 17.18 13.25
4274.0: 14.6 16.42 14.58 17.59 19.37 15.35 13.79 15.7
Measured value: 3.9 Angstrom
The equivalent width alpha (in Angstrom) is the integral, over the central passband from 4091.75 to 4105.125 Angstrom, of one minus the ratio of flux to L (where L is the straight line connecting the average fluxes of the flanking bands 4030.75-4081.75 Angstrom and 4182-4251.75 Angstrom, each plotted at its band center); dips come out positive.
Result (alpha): 2.3 Angstrom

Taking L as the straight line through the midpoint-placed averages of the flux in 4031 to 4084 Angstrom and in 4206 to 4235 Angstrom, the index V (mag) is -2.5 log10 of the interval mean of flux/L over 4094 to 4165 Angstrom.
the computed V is 0.04 mag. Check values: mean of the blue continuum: 15.3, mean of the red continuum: 15.8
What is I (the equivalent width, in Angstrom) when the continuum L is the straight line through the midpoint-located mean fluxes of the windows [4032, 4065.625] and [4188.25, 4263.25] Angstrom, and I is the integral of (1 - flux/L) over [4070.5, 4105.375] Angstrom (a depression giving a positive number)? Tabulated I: 4.2 Angstrom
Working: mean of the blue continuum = 15.5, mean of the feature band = 13.7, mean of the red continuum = 15.9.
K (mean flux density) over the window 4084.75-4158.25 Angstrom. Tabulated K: 14.7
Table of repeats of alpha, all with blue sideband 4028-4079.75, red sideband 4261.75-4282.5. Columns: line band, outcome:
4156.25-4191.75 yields 2.55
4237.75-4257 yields 0.82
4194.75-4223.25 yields -1.11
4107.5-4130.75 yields 0.81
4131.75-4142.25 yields 0.08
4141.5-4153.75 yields 0.14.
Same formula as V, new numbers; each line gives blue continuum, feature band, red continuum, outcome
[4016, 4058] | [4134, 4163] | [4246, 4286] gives 0.03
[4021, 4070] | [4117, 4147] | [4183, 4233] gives 0.01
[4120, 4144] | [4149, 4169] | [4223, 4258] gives 0.04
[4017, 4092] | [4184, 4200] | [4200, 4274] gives 0.03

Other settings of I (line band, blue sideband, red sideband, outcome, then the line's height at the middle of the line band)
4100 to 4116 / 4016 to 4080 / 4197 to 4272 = 2.2 Angstrom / 15.8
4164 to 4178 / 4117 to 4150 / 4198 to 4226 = 0.6 Angstrom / 16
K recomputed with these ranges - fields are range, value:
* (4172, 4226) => 15.8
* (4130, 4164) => 15.5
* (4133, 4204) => 15.5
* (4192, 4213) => 16.8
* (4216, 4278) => 15.8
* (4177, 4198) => 15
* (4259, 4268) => 17.3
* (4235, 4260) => 15.7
